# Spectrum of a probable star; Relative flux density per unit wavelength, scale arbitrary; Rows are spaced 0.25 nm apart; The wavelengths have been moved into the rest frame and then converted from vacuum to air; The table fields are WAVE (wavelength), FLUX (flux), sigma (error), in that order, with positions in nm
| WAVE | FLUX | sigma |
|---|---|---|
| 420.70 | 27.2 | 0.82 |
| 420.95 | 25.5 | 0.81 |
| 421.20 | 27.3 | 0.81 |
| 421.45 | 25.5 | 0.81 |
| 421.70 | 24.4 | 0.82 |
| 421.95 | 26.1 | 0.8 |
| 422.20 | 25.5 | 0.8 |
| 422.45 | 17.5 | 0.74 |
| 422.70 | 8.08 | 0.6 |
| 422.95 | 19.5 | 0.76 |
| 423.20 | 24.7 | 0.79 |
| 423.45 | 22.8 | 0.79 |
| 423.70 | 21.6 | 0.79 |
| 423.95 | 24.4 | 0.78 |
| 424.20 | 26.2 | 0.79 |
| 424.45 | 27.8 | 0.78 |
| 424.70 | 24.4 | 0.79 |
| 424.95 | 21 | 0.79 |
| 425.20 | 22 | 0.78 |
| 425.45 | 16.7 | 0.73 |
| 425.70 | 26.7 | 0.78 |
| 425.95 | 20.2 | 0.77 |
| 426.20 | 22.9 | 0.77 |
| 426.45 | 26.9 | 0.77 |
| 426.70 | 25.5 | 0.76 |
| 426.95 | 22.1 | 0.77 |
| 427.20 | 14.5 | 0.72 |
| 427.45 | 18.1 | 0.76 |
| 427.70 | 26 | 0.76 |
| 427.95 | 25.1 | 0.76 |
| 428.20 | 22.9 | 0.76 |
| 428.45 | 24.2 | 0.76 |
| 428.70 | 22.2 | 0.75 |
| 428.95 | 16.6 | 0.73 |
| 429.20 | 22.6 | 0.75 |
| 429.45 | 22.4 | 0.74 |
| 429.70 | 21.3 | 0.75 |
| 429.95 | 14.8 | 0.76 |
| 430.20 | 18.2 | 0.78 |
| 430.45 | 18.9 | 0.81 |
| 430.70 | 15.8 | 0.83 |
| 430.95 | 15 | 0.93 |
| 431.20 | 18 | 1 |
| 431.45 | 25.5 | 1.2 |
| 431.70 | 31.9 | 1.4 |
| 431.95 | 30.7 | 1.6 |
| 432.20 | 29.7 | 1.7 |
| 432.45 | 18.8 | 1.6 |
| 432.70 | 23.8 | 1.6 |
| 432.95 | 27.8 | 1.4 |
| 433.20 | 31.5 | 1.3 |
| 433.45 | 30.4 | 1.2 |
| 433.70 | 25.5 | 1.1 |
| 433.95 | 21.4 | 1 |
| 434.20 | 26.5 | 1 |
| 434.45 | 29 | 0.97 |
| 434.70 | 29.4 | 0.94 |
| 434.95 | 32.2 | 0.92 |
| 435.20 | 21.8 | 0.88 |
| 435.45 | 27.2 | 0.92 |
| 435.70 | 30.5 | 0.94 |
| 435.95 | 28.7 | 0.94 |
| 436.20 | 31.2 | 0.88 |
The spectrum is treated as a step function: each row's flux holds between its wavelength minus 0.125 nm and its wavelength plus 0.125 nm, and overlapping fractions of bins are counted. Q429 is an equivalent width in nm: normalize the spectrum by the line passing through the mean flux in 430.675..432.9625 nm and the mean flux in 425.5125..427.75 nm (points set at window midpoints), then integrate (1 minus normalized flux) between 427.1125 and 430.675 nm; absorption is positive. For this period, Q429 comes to 0.380 nm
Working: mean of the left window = 22.3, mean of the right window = 23.8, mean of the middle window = 20.5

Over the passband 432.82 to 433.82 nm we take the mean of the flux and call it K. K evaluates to 28.8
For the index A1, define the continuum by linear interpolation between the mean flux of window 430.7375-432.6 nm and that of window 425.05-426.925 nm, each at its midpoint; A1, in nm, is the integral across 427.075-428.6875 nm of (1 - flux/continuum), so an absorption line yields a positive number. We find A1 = 0.10 nm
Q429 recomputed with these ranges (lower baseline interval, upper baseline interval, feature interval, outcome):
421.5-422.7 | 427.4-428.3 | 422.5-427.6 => 0.21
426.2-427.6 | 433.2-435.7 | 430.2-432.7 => 0.27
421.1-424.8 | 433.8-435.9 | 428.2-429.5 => 0.18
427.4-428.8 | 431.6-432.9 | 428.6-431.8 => 0.64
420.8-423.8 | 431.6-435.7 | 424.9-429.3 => 0.45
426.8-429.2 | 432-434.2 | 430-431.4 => 0.38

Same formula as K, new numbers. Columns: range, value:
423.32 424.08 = 23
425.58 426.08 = 23.4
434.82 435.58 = 27.1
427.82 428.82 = 23.6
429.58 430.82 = 17.8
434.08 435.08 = 29.3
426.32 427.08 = 24.8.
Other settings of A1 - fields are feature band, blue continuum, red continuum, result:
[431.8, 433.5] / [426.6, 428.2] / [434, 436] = -0.09 nm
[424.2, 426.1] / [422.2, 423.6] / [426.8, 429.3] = -0.26 nm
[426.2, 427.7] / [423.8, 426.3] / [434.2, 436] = 0.14 nm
